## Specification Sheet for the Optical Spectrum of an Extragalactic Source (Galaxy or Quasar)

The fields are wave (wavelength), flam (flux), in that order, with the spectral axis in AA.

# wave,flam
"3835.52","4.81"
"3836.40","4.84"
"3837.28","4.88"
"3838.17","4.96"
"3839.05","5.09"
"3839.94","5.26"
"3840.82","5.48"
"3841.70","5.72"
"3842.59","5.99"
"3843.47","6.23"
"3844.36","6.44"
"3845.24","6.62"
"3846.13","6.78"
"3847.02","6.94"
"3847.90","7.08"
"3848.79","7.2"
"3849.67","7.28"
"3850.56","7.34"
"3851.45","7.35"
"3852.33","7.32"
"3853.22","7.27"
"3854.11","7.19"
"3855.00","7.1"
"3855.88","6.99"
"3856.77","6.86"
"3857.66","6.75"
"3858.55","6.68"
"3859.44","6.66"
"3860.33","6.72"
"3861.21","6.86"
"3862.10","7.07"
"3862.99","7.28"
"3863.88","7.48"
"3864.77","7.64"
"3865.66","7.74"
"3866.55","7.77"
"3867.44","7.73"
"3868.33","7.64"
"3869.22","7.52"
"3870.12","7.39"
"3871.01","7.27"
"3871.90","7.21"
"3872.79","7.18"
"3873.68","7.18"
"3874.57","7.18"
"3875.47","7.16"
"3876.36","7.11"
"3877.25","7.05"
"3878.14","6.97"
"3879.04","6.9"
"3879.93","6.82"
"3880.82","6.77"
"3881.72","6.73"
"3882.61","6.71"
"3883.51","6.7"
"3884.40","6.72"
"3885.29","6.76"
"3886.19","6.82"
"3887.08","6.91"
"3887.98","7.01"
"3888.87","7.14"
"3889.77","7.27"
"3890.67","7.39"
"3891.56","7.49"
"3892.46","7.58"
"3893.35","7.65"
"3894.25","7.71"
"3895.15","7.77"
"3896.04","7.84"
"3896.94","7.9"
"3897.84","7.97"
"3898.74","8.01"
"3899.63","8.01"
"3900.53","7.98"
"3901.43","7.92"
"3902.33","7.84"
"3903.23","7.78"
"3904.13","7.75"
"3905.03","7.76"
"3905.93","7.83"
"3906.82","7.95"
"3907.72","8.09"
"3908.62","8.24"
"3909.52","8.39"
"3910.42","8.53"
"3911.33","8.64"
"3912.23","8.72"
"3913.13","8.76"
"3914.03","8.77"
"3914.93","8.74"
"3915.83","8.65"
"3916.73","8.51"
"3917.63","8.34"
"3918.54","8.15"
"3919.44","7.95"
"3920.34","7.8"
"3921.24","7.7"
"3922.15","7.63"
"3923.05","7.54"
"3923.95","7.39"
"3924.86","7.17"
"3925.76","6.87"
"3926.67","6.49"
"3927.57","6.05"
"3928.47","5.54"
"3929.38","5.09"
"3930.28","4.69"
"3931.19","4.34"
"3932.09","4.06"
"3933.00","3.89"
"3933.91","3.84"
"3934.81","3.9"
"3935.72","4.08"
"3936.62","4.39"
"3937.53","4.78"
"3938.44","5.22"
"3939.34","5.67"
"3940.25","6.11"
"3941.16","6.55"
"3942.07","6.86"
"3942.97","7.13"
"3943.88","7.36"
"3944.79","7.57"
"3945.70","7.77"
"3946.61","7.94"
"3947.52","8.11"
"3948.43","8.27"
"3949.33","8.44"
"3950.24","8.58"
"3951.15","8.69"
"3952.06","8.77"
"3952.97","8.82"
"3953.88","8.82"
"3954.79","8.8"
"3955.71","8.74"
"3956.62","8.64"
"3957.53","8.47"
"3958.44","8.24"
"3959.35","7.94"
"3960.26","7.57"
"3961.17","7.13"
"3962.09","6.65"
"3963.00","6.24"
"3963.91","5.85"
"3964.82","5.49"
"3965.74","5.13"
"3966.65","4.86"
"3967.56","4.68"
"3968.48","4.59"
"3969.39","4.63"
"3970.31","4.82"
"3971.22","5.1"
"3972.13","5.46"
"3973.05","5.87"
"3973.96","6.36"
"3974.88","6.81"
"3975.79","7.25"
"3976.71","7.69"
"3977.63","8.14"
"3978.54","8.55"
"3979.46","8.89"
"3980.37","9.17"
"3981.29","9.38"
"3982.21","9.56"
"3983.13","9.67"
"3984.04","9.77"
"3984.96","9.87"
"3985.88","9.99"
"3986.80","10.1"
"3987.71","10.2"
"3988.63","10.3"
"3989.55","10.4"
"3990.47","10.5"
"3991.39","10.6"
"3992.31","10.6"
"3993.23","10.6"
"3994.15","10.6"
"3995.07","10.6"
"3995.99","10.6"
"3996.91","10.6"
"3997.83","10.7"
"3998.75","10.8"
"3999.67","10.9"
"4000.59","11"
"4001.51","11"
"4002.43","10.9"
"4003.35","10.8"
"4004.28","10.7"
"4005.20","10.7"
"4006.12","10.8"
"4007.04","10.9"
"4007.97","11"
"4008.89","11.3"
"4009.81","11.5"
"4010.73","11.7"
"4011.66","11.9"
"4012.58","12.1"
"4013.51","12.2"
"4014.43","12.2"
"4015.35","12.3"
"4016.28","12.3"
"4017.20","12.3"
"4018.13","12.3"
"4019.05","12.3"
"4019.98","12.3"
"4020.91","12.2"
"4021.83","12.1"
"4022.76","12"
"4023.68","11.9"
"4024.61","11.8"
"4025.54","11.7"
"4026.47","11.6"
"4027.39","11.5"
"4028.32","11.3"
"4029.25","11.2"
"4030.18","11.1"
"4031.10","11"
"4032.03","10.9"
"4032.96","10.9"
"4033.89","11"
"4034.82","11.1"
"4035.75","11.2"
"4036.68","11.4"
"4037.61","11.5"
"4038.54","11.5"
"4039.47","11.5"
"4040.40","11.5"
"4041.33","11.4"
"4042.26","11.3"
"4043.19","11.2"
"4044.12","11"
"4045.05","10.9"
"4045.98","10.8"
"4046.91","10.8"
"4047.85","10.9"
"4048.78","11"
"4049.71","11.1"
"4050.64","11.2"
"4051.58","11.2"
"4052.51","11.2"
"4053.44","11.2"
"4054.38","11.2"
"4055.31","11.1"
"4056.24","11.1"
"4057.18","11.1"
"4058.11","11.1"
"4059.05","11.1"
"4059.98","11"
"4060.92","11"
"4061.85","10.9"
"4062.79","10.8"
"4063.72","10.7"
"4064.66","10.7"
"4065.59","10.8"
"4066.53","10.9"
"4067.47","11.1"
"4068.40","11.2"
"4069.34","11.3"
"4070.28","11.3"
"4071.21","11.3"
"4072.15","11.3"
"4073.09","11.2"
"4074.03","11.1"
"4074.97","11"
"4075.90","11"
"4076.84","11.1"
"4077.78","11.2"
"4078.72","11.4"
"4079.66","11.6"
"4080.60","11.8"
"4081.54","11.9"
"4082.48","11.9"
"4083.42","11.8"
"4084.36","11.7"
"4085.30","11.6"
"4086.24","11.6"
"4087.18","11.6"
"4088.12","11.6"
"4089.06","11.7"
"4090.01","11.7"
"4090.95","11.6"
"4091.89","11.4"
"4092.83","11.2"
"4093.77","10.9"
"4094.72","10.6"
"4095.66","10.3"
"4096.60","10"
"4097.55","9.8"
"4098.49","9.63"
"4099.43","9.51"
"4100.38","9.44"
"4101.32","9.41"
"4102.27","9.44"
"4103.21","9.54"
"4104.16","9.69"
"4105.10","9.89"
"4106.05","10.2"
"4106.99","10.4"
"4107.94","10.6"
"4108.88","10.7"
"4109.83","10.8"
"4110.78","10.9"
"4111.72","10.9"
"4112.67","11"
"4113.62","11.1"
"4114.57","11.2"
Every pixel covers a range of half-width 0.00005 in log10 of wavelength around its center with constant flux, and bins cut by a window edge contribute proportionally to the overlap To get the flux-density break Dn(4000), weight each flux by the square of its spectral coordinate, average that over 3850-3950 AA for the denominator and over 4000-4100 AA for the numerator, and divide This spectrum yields 1.7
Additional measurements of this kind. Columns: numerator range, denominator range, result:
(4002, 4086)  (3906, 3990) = 1.62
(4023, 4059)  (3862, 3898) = 1.68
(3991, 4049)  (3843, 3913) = 1.65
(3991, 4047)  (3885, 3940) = 1.69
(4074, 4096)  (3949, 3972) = 1.74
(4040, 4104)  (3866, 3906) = 1.64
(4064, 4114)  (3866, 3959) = 1.63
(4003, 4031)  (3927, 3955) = 1.88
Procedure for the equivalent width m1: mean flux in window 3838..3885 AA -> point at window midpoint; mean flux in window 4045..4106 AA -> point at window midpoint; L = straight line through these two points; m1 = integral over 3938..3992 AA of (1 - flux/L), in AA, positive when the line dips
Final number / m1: 7.0 AA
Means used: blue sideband 6.9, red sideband 10.9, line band 7.72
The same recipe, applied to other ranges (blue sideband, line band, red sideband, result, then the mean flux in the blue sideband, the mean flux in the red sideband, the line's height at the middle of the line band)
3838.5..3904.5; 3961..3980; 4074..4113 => 5.6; 7.11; 10.8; 8.77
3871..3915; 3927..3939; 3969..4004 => 5.3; 7.57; 9.2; 8.26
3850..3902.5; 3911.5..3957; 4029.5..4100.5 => 7.4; 7.27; 11.1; 8.45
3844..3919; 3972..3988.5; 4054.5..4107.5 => 1.1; 7.47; 10.9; 9.17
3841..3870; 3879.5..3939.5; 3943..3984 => 1.3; 7.03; 7.42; 7.22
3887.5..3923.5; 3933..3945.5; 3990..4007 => 4.7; 7.97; 10.7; 8.97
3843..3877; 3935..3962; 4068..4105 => 3.9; 7.14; 10.9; 8.62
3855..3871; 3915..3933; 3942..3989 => 1.7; 7.22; 7.69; 7.5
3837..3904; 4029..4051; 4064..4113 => -2.4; 7.06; 10.9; 10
